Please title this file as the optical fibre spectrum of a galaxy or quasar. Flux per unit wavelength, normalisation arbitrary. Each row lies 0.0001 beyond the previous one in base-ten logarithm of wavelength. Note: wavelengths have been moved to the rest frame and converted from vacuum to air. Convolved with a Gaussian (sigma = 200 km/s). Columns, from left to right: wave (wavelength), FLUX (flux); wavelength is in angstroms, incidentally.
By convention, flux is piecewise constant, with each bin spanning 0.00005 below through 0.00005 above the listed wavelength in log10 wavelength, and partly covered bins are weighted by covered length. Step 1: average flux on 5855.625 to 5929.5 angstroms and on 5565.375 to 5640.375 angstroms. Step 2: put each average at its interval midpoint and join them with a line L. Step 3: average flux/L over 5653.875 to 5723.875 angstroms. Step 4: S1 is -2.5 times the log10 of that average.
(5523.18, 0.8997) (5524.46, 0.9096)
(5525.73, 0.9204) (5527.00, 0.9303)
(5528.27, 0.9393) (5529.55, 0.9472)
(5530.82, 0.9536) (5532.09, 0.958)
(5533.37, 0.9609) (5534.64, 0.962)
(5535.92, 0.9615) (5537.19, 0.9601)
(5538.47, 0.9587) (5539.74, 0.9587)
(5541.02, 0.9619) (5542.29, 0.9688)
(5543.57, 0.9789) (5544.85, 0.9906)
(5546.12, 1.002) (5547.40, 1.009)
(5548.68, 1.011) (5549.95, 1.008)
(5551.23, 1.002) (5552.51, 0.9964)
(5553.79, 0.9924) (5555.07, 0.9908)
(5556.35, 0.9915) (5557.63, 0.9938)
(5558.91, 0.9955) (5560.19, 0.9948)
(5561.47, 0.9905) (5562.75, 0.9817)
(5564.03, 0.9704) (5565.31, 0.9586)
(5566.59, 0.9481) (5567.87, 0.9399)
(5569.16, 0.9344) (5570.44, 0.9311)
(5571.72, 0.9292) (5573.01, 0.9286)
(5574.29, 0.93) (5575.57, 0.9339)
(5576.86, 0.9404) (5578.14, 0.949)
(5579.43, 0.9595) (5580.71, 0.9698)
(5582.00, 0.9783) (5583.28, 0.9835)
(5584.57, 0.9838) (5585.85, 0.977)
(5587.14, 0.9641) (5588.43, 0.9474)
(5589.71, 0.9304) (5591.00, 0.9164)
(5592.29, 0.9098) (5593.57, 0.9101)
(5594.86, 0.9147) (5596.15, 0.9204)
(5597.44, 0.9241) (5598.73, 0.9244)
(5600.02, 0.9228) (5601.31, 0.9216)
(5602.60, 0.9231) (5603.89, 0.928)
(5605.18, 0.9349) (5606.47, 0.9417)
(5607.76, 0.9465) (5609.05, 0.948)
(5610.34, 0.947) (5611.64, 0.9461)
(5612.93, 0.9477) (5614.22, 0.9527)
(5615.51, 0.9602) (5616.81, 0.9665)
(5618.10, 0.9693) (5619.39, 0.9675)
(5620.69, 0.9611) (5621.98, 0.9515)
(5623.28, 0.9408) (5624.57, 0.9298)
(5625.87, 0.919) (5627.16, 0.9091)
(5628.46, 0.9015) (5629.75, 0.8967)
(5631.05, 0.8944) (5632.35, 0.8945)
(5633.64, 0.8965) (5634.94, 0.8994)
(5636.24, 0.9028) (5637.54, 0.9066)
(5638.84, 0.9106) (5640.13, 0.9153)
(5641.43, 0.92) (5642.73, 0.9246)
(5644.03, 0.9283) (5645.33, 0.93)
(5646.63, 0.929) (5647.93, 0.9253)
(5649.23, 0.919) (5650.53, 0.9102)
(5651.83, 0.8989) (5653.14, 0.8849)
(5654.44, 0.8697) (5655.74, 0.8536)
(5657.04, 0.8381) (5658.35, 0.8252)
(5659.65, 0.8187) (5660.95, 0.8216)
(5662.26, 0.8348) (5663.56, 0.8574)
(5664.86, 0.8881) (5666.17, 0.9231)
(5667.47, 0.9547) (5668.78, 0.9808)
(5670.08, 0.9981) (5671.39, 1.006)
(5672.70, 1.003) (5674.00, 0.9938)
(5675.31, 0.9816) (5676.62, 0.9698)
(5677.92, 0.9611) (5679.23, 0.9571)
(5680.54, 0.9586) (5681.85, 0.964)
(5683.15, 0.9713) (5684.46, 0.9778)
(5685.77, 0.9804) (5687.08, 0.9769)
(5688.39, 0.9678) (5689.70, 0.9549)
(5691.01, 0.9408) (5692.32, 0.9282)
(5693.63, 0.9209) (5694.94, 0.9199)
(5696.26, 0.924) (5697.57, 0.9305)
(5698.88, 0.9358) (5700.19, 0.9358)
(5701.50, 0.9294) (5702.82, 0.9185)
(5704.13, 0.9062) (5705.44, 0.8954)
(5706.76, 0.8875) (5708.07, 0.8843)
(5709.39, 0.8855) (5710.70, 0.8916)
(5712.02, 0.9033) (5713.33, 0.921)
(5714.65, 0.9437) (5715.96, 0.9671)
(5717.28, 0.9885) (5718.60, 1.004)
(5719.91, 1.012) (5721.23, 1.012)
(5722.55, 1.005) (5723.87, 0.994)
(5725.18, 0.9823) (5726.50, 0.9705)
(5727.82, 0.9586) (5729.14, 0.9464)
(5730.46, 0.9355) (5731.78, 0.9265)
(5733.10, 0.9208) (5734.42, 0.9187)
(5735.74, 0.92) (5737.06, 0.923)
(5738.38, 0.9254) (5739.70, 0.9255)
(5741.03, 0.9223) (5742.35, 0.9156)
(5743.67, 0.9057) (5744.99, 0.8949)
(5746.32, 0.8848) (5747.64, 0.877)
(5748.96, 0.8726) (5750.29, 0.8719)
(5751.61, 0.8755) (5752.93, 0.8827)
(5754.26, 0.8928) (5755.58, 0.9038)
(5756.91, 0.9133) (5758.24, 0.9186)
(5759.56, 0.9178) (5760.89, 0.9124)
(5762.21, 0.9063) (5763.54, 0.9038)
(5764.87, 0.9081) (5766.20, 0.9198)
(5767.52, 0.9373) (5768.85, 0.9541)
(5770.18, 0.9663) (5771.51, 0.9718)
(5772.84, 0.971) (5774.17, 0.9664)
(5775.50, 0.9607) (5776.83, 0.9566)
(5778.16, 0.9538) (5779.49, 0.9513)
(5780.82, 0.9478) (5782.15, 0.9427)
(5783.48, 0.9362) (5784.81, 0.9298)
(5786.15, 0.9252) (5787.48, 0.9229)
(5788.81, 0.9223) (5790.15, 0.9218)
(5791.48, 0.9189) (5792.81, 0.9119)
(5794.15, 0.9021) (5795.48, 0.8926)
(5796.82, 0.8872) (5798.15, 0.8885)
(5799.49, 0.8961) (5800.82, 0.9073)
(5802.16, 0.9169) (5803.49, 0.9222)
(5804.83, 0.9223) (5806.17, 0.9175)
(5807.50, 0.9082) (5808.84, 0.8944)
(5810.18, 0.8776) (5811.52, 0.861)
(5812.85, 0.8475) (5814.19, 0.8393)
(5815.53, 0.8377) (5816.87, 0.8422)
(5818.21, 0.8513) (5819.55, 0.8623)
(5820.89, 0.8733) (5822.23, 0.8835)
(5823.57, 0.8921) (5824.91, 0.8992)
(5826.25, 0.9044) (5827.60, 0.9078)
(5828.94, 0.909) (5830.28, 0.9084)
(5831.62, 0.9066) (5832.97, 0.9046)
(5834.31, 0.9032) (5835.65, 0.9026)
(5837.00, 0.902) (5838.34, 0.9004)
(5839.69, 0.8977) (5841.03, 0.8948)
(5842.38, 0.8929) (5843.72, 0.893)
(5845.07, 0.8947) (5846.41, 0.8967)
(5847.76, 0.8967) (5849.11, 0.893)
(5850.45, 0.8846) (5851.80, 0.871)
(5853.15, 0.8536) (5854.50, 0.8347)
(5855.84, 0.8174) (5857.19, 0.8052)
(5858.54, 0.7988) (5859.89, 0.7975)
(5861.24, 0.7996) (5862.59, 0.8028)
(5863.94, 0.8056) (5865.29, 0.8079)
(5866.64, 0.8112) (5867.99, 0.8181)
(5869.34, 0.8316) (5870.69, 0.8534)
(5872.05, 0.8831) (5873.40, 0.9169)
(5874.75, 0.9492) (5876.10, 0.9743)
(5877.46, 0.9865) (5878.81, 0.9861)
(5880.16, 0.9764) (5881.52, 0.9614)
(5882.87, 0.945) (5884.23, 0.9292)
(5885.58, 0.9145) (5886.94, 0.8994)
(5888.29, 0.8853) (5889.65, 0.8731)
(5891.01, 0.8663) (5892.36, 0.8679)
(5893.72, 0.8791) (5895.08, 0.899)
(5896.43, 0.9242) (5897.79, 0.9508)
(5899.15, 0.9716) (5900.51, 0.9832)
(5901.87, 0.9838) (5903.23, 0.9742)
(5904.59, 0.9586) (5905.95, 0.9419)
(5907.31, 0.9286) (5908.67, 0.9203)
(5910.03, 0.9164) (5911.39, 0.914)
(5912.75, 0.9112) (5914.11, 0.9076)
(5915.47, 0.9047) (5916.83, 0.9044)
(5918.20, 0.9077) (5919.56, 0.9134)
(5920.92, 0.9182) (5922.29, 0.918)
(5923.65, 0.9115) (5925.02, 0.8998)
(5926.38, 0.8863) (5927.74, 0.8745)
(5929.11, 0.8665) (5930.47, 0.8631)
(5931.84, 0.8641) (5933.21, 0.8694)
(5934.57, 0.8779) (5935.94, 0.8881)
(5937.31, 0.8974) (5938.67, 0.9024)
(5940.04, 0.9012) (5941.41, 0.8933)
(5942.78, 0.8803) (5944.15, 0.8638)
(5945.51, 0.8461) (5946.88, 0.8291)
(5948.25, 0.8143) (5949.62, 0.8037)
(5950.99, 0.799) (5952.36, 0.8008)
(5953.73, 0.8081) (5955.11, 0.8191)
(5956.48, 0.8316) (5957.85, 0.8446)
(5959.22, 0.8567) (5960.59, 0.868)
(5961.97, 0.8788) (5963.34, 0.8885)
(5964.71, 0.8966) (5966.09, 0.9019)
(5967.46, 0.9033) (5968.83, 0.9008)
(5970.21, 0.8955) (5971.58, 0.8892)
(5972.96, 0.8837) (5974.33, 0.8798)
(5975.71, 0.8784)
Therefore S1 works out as -0.011 mag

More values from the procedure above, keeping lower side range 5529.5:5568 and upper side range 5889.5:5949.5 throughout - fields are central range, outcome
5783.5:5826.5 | 0.037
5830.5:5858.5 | 0.043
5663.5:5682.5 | -0.012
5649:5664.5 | 0.115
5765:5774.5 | -0.023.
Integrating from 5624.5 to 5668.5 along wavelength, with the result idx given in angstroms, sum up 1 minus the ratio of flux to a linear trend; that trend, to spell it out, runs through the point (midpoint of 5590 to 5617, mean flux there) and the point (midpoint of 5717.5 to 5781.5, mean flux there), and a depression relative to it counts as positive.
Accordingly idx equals 1.8 angstroms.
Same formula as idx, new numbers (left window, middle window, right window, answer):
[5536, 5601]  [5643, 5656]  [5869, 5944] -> 0.6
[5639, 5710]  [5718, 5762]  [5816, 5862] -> -1.1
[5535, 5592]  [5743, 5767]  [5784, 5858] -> 0.3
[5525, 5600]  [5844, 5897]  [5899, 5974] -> 1.2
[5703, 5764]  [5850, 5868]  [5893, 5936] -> 1.9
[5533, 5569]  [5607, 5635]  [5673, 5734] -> 0.9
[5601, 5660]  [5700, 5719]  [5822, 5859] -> -0.4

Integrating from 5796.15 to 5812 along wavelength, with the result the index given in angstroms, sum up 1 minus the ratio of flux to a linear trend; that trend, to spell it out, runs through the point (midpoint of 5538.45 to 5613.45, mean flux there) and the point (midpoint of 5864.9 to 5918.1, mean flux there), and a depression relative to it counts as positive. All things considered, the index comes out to 0.5 angstroms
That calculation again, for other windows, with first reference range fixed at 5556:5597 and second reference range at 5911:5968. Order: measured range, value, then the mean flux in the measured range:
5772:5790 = -0.7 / 0.944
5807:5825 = 0.7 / 0.868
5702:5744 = -0.8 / 0.938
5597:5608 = 0.2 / 0.929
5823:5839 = -0.1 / 0.903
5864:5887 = -0.5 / 0.906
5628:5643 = 0.6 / 0.905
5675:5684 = -0.3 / 0.966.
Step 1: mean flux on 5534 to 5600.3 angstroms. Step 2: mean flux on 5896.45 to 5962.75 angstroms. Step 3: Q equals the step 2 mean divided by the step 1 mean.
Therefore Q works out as 0.92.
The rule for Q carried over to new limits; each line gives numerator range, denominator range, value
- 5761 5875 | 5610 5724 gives 0.96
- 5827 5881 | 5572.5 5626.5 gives 0.93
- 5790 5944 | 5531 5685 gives 0.95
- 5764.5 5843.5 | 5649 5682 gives 0.99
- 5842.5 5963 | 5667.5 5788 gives 0.94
